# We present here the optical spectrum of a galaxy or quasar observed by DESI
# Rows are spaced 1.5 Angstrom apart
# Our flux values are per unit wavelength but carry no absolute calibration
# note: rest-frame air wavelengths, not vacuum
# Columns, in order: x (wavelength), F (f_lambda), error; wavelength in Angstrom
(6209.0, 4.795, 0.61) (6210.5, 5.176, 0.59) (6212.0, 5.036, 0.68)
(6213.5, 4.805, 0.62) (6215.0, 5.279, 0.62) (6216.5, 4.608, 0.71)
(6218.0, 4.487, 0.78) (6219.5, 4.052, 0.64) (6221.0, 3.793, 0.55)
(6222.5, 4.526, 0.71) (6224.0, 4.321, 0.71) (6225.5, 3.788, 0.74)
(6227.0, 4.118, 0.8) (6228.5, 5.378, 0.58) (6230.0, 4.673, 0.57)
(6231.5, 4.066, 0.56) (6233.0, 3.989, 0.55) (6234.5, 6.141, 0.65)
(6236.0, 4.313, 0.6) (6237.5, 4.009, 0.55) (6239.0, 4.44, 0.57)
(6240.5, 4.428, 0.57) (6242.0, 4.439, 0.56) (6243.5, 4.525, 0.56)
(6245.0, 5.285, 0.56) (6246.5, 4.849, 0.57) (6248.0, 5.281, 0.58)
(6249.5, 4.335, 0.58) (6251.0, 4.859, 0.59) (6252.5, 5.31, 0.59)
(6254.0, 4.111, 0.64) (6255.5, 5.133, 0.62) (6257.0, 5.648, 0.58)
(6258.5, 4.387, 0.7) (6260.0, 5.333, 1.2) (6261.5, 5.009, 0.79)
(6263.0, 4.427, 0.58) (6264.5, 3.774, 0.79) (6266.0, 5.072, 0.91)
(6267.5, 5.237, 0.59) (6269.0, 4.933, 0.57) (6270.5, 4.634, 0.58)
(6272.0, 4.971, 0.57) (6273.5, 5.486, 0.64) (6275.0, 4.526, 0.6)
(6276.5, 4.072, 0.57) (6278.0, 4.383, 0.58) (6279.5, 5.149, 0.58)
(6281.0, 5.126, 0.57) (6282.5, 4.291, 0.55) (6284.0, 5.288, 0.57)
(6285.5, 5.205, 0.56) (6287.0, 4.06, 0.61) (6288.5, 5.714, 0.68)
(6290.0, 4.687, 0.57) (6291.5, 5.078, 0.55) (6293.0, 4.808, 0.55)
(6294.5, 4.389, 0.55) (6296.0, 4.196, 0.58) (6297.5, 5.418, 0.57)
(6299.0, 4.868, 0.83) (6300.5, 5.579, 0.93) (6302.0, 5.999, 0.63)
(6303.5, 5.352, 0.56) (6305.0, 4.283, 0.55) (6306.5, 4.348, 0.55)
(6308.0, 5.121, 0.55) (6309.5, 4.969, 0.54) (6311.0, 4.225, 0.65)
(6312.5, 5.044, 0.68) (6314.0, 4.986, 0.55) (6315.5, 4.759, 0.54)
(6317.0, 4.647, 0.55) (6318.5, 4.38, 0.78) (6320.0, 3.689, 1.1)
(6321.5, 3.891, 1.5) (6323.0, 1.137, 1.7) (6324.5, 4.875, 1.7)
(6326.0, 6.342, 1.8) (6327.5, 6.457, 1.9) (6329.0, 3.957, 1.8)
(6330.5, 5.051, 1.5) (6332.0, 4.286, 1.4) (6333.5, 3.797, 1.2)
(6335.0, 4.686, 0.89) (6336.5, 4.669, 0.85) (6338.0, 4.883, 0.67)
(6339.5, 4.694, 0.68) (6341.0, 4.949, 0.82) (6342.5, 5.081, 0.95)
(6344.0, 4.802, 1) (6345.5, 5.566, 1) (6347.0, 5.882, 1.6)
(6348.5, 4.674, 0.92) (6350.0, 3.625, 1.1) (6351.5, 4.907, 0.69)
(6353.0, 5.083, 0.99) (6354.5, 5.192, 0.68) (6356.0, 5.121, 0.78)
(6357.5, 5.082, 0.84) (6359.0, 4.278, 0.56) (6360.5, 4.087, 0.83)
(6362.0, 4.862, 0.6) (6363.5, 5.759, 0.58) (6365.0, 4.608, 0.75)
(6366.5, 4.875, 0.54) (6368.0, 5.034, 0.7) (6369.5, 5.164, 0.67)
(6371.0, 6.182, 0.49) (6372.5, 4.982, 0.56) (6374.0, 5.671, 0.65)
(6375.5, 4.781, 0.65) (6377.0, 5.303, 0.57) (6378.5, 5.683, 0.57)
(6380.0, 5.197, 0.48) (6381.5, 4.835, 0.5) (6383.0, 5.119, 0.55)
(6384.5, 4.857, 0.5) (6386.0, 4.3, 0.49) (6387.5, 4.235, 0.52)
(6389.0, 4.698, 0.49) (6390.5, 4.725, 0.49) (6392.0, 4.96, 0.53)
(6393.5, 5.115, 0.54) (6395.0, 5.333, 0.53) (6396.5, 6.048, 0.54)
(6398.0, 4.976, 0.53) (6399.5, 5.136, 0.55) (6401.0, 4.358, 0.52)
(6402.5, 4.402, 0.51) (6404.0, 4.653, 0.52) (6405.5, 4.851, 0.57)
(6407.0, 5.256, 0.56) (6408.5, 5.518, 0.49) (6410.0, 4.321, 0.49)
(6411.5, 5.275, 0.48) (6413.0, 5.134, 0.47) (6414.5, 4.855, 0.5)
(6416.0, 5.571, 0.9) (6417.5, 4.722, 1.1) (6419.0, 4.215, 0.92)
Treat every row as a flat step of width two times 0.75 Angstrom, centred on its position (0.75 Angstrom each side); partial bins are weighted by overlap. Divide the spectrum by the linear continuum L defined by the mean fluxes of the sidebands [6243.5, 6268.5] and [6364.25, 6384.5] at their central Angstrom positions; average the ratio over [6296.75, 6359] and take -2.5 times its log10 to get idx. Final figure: 0.06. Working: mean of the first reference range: 4.87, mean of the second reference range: 5.17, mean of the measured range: 4.78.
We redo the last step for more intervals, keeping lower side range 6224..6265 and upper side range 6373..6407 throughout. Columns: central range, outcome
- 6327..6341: 0.03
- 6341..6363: 0.00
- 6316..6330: 0.10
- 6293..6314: -0.03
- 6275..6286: 0.00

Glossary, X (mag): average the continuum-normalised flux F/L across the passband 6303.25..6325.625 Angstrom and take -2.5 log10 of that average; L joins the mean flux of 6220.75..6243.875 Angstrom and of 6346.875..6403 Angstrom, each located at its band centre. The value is 0.08 mag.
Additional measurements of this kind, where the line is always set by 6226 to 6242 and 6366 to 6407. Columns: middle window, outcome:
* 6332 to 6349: 0.00 mag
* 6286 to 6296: -0.01 mag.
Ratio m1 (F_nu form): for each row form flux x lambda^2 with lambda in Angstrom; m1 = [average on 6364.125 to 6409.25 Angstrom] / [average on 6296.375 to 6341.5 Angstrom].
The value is 1.09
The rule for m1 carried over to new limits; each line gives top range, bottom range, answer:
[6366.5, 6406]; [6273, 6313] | 1.06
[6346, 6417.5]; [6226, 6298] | 1.09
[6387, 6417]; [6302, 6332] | 1.10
